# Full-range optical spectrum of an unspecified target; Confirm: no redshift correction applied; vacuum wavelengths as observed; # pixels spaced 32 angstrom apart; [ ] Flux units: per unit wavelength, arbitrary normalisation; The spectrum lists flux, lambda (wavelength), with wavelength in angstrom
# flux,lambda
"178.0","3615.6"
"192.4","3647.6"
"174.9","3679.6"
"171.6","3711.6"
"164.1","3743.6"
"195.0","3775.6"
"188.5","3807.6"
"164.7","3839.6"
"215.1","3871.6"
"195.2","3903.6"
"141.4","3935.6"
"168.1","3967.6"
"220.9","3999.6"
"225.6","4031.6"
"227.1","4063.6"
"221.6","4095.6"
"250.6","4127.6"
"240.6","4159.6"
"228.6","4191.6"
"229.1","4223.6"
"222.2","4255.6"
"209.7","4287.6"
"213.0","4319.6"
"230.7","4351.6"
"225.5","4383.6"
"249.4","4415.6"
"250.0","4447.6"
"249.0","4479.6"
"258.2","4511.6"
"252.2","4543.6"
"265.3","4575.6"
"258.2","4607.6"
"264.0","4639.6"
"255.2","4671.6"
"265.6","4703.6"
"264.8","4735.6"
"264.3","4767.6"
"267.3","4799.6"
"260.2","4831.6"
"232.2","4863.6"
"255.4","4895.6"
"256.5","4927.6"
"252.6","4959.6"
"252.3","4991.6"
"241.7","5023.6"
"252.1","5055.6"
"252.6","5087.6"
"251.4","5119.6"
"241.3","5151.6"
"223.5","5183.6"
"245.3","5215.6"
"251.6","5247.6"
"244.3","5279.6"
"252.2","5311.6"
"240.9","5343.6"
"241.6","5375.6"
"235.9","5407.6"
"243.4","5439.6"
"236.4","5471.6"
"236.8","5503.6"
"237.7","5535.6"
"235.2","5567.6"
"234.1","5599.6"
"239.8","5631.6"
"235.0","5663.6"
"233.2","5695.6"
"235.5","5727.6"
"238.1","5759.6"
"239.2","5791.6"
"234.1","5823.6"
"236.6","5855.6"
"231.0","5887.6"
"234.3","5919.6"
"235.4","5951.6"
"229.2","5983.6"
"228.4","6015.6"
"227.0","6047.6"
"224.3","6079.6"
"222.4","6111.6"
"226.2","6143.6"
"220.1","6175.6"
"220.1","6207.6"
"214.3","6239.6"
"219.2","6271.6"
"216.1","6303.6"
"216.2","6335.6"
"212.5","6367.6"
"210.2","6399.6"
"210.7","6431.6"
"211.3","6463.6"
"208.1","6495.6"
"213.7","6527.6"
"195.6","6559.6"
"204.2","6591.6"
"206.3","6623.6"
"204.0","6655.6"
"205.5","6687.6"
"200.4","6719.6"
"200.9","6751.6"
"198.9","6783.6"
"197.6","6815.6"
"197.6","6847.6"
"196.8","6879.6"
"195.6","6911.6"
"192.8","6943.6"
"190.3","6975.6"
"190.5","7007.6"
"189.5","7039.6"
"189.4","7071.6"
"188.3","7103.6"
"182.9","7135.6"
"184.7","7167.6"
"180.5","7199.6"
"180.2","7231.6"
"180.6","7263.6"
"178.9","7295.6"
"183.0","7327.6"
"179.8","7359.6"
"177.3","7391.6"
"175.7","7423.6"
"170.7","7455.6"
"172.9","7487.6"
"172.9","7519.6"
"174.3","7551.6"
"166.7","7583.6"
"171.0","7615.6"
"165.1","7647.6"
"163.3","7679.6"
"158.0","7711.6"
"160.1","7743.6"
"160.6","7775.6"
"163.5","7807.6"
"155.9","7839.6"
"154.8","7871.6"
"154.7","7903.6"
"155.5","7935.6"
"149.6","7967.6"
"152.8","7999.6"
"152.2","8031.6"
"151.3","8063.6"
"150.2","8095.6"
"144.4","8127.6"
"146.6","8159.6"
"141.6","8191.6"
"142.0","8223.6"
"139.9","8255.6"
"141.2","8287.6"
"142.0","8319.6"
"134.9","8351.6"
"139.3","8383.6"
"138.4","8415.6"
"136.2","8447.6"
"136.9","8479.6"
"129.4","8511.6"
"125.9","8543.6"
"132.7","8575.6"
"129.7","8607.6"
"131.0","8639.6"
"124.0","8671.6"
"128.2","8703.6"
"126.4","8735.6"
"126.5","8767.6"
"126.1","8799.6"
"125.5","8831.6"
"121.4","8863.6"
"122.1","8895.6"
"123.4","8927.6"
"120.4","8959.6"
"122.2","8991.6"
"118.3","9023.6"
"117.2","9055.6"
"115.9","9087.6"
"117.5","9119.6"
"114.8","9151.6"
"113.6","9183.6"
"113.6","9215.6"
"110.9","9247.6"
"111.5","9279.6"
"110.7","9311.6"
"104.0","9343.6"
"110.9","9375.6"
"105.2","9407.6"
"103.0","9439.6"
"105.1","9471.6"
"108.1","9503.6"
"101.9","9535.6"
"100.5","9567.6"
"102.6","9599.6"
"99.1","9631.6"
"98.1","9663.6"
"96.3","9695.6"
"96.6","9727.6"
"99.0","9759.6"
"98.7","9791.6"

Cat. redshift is 0.000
